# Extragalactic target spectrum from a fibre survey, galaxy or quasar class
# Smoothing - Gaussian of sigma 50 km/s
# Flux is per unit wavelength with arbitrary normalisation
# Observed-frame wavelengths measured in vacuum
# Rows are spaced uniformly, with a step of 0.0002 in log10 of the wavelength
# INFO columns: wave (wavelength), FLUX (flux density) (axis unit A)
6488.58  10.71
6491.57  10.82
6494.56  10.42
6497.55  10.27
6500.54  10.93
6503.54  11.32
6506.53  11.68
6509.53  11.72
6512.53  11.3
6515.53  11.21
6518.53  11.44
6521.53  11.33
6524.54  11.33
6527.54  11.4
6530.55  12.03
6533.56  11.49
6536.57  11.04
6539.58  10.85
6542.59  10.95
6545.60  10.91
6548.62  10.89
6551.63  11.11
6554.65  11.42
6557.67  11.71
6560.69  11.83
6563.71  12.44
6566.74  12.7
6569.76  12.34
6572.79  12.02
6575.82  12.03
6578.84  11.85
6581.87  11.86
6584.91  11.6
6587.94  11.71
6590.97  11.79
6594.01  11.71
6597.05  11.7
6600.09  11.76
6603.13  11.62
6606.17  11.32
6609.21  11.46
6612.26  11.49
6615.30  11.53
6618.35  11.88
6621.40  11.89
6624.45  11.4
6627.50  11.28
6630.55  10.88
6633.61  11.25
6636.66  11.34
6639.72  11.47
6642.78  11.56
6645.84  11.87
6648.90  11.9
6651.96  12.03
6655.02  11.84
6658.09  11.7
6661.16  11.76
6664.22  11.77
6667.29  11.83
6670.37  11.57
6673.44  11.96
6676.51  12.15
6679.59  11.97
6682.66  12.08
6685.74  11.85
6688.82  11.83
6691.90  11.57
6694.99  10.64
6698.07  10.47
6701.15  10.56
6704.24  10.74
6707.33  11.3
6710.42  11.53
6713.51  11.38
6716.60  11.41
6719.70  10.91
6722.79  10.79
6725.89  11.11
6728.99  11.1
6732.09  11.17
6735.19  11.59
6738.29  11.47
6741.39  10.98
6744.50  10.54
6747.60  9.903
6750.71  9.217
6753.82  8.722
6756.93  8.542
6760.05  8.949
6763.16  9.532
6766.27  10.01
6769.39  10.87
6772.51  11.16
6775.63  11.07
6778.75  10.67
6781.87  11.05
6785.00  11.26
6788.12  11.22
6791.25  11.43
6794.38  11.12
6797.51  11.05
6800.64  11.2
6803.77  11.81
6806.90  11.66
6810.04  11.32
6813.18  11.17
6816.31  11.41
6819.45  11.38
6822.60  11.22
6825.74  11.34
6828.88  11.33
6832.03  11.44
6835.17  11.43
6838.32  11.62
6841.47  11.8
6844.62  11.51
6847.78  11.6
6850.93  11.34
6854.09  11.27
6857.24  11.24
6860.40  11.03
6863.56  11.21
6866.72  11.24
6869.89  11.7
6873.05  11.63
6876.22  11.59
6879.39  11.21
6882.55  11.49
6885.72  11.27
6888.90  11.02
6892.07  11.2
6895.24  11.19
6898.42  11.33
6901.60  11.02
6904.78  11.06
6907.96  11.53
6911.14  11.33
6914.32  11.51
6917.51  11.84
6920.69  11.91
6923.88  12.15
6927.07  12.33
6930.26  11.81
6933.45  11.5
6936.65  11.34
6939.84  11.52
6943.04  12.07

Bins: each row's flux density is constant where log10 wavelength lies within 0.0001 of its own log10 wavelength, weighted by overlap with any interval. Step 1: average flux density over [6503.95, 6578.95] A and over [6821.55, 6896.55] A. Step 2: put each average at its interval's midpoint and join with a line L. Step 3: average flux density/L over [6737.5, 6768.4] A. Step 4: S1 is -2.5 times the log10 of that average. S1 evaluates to 0.17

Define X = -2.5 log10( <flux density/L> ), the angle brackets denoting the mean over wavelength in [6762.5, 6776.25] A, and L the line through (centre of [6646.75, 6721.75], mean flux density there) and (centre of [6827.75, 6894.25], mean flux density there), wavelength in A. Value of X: 0.089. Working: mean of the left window 11.5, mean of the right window 11.4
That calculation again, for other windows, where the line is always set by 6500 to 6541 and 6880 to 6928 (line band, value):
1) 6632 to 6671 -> -0.026 mag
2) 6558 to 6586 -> -0.063 mag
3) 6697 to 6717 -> 0.035 mag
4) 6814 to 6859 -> 0.003 mag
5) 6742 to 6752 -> 0.144 mag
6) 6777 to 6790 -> 0.036 mag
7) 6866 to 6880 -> -0.004 mag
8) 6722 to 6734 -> 0.034 mag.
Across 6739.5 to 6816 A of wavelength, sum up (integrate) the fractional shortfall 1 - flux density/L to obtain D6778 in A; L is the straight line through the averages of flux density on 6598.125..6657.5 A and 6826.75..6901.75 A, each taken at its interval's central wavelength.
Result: 5.5 A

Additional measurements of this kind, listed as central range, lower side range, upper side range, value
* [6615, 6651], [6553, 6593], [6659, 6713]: 0.6 A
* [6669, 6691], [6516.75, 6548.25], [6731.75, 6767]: -3.2 A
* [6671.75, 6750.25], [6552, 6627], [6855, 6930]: 2.9 A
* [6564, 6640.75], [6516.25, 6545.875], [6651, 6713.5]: -1.9 A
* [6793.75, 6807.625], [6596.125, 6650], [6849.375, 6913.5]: 0.0 A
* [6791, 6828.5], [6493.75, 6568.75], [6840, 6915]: 0.0 A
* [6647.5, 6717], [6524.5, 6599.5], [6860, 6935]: 0.1 A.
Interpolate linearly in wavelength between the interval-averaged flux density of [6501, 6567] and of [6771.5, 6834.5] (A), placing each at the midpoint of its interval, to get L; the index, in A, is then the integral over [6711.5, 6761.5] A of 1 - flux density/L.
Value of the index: 3.6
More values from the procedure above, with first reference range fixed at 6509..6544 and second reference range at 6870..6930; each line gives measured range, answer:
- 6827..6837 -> 0.05 A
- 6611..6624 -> -0.35 A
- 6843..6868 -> 0.36 A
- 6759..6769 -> 1.53 A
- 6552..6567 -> -0.73 A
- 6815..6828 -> 0.14 A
